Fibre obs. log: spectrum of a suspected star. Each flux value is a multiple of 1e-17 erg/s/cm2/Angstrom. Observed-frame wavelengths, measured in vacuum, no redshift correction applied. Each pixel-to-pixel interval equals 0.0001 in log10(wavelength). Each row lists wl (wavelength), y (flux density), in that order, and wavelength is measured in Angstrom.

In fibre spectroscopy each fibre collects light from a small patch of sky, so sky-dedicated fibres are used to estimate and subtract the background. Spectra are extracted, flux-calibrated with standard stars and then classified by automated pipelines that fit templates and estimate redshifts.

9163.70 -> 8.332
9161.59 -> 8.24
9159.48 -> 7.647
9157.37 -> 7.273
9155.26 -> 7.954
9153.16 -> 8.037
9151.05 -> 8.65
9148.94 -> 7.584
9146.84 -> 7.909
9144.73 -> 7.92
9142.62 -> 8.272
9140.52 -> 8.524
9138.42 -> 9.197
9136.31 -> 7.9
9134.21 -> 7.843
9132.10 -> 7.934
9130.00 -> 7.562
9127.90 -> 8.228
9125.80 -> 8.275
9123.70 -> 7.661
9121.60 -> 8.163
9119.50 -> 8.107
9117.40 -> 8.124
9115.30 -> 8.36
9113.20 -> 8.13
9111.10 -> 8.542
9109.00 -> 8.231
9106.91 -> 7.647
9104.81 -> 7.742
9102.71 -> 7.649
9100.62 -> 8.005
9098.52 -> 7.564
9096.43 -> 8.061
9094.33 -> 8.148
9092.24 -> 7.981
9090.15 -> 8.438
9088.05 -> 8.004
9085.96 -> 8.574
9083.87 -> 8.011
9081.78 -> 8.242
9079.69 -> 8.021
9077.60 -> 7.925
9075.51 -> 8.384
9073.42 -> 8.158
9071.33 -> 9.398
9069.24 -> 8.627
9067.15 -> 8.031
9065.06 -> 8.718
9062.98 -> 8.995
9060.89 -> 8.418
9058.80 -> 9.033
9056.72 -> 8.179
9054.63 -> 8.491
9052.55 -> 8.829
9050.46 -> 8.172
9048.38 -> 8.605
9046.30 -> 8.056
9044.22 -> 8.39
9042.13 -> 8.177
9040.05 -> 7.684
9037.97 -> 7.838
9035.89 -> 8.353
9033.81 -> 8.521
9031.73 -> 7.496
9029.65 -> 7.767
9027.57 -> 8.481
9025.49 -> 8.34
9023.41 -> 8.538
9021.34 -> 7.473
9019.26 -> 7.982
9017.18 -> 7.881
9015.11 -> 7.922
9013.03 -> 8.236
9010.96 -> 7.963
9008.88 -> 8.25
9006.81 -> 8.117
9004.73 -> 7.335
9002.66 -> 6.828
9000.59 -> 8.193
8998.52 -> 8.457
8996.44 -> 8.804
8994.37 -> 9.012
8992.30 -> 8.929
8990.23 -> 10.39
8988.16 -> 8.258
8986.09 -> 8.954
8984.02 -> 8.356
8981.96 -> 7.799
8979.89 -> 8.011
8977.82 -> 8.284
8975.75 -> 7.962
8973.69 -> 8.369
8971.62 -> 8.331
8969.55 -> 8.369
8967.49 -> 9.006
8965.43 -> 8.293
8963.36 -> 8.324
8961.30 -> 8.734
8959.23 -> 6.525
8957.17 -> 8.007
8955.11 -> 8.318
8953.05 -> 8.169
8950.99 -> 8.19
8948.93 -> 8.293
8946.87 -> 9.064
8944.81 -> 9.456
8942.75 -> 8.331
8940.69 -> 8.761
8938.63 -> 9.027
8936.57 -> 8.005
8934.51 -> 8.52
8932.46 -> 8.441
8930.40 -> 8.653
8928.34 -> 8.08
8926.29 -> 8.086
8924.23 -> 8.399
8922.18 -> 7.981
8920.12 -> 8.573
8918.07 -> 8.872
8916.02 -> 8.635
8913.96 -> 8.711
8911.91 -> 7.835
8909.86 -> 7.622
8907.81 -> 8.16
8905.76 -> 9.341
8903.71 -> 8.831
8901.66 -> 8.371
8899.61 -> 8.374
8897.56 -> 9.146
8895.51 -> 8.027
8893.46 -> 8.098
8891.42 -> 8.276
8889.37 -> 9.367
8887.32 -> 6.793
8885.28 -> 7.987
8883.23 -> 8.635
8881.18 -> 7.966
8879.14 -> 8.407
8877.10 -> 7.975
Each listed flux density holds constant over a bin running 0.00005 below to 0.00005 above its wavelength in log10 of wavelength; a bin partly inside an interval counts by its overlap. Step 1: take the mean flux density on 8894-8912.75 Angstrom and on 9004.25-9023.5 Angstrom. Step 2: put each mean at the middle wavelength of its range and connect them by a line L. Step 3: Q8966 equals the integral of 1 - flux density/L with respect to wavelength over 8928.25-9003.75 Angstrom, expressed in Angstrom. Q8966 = -2.49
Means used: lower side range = 8.41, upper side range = 7.96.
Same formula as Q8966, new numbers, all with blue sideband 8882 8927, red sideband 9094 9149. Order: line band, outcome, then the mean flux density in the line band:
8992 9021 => 0.4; 8.1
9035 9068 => -0.9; 8.38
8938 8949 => -0.7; 8.86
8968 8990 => -0.3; 8.37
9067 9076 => -0.5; 8.57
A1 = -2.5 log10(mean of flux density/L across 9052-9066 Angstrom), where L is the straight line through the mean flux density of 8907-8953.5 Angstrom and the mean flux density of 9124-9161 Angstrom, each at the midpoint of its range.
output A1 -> -0.06 mag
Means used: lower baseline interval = 8.43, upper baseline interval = 8.04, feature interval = 8.66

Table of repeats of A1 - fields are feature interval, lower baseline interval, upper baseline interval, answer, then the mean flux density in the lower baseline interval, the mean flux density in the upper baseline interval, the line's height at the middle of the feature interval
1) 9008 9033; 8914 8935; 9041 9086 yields 0.05 mag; 8.43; 8.42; 8.43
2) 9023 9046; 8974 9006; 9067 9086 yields 0.03 mag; 8.37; 8.34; 8.35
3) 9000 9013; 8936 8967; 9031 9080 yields 0.08 mag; 8.38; 8.36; 8.37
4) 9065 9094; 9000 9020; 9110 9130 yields -0.04 mag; 7.86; 8.14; 8.04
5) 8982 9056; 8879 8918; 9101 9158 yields -0.01 mag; 8.36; 8.06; 8.2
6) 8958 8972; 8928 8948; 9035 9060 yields 0.05 mag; 8.65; 8.32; 8.57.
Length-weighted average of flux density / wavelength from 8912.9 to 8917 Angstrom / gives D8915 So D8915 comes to 8.66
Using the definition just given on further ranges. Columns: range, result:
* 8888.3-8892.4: 8.79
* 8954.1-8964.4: 7.98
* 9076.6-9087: 8.16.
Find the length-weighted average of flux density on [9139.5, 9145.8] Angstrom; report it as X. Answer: 8.23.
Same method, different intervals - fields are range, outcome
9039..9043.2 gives 7.92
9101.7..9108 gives 7.68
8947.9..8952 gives 8.24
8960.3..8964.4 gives 8.52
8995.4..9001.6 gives 8.48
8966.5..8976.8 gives 8.4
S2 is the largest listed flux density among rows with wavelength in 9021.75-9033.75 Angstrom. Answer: 8.538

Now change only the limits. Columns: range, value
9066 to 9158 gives 9.398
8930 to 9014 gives 10.39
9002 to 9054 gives 8.829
